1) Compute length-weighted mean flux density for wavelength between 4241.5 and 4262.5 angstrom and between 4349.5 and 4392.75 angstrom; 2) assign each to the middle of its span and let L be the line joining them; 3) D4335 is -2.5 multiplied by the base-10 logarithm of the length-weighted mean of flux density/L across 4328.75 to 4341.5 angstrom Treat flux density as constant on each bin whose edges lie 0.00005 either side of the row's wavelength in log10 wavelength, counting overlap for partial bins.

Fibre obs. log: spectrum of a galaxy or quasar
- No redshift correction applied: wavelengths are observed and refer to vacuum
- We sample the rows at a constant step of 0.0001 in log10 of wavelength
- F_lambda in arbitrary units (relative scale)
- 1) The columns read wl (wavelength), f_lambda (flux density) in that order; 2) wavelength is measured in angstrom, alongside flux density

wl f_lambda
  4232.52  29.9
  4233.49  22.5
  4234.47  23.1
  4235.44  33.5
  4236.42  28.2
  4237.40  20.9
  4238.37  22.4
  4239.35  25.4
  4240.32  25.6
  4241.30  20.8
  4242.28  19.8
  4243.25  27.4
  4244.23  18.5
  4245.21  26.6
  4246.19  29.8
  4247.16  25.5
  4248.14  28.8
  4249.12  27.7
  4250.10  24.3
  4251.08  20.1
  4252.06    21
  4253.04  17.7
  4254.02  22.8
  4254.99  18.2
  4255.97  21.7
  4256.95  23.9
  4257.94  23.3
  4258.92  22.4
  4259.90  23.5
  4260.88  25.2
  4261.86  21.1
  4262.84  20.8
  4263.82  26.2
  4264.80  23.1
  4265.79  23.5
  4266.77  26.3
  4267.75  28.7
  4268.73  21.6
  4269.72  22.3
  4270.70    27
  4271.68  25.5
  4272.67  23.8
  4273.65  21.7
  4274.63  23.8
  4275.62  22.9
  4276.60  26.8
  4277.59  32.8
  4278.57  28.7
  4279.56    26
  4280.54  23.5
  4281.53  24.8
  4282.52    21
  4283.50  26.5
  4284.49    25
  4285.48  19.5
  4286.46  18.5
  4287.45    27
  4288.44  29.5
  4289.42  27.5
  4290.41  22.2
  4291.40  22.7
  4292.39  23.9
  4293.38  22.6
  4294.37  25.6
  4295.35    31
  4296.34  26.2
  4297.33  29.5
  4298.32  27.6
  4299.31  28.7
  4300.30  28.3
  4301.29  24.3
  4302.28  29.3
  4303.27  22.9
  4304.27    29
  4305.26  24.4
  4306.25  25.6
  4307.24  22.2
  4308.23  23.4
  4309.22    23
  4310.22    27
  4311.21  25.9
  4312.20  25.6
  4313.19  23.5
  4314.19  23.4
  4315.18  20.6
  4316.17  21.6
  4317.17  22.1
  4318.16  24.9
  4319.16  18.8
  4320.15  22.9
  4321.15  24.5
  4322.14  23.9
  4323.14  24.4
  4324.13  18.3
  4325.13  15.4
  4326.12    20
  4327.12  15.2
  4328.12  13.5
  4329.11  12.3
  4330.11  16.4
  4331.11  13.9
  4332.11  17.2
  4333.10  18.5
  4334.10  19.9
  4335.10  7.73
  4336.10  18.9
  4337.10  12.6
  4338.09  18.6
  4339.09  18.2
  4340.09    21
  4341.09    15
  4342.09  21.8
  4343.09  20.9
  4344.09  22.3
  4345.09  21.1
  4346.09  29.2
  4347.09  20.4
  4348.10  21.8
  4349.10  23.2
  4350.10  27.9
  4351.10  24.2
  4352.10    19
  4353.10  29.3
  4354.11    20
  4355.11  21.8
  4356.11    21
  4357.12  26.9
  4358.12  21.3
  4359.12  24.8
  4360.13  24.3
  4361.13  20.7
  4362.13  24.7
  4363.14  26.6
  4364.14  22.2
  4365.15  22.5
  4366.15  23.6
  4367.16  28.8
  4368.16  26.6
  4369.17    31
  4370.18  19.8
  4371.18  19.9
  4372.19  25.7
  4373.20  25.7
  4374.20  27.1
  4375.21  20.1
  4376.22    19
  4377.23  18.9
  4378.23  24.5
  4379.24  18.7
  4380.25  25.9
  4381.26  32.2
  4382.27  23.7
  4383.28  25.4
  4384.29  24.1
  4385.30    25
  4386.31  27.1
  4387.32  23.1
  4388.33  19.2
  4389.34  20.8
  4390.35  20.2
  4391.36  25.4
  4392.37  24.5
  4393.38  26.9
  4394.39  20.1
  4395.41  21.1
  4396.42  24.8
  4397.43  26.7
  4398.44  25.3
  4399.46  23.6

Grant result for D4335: 0.41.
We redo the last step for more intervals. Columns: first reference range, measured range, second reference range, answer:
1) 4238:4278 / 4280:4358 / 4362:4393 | 0.071 mag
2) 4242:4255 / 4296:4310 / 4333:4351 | -0.203 mag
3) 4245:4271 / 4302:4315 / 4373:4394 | -0.050 mag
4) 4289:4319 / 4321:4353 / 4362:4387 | 0.265 mag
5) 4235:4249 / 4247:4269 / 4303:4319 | 0.072 mag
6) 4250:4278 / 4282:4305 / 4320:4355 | -0.166 mag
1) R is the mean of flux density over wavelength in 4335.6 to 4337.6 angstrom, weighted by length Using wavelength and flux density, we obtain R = 15.8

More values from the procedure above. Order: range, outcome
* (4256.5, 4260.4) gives 23.2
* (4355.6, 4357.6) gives 23.9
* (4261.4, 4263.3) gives 21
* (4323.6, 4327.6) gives 17.3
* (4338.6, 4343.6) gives 19.4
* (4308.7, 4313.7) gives 25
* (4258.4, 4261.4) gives 23.7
